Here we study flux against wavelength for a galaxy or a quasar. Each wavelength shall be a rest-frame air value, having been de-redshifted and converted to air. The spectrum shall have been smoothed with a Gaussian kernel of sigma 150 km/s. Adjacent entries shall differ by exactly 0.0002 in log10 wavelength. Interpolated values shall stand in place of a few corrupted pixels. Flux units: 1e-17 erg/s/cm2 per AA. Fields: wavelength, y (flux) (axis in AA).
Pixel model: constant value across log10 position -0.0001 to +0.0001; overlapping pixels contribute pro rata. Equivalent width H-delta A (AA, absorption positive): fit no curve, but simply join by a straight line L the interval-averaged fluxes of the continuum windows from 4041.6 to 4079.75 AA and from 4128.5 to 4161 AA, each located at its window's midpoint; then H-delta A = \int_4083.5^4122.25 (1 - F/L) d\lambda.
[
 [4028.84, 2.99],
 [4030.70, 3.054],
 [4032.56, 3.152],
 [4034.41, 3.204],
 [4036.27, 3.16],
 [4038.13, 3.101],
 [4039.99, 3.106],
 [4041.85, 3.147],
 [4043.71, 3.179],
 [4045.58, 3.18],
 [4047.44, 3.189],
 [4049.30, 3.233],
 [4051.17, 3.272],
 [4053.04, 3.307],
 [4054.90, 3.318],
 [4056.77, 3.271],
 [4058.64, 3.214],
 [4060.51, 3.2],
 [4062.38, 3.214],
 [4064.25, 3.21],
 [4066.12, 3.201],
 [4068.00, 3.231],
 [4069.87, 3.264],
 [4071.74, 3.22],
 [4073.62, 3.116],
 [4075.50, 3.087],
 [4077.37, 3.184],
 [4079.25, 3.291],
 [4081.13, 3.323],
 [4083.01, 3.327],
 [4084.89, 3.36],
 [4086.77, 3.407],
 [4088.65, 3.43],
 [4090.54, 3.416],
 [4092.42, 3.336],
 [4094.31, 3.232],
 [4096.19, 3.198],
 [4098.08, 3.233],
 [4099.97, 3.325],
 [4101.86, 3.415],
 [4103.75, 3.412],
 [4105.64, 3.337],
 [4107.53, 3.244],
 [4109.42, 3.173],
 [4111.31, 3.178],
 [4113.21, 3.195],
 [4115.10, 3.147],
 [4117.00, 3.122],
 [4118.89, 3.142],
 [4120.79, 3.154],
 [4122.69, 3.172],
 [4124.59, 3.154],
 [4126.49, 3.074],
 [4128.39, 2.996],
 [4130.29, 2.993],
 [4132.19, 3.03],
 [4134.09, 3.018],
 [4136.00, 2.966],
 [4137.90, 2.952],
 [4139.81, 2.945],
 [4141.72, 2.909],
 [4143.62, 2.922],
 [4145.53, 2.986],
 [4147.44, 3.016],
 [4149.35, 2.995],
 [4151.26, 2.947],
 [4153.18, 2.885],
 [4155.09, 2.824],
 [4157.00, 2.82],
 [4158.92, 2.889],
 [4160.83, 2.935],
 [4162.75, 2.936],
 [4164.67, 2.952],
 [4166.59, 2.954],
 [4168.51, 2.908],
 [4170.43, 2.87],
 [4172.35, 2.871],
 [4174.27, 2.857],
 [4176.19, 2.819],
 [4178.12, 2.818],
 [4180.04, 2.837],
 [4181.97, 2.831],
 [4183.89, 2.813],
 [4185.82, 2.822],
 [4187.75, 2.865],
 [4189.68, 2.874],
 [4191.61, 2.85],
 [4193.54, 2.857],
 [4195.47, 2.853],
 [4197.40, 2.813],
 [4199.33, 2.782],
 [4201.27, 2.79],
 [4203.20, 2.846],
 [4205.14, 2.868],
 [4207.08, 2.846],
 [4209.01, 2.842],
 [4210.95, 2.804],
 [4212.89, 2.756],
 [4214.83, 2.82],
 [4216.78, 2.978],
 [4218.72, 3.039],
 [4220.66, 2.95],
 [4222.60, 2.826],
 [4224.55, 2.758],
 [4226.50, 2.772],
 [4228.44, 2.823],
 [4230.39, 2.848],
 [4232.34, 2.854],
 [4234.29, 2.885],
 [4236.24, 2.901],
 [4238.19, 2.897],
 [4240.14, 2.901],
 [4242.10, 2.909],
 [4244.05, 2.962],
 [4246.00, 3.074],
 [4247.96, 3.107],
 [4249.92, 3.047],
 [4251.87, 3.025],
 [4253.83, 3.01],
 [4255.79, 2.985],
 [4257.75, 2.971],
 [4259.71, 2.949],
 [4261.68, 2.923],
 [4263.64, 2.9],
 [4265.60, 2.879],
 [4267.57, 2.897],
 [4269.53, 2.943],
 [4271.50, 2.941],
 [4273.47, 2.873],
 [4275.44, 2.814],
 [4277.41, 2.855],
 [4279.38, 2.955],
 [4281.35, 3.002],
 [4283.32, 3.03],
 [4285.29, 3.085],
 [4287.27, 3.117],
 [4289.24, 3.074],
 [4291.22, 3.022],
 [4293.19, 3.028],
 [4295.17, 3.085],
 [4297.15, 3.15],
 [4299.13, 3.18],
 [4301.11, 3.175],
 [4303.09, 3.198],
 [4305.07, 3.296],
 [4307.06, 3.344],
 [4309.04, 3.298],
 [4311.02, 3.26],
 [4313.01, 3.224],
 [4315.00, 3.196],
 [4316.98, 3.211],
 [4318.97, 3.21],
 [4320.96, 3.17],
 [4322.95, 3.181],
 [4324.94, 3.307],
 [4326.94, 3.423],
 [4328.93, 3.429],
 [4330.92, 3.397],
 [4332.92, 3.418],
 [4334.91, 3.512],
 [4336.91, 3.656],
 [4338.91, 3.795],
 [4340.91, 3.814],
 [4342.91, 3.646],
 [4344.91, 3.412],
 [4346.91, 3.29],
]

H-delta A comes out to -2.4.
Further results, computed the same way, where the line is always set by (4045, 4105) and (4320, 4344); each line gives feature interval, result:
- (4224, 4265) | 5.7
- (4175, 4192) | 2.6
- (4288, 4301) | 1.3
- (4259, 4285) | 3.8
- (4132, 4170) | 4.5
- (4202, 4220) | 2.7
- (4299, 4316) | 1.1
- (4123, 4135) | 1.0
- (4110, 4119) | 0.4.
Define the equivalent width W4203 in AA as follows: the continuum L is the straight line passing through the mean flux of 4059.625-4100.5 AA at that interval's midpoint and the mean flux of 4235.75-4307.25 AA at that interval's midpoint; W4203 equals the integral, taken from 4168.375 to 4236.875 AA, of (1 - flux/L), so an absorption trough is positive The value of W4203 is 5.61 AA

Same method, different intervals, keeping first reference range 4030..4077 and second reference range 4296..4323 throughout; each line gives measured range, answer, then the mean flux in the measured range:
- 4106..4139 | 1.0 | 3.1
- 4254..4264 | 0.8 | 2.95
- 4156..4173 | 1.6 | 2.9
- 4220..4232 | 1.4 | 2.83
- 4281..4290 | 0.4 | 3.07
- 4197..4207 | 1.2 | 2.82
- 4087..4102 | -0.6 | 3.32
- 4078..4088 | -0.4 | 3.34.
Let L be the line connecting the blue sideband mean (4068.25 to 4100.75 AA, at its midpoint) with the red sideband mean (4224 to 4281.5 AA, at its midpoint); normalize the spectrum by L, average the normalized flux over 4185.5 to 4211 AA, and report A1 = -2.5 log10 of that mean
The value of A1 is 0.07 mag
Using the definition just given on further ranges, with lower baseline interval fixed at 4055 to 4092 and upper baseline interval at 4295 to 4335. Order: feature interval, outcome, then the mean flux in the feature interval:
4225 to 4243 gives 0.144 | 2.86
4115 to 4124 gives 0.040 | 3.15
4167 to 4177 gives 0.139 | 2.87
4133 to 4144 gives 0.108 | 2.96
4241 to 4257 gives 0.088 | 3.01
